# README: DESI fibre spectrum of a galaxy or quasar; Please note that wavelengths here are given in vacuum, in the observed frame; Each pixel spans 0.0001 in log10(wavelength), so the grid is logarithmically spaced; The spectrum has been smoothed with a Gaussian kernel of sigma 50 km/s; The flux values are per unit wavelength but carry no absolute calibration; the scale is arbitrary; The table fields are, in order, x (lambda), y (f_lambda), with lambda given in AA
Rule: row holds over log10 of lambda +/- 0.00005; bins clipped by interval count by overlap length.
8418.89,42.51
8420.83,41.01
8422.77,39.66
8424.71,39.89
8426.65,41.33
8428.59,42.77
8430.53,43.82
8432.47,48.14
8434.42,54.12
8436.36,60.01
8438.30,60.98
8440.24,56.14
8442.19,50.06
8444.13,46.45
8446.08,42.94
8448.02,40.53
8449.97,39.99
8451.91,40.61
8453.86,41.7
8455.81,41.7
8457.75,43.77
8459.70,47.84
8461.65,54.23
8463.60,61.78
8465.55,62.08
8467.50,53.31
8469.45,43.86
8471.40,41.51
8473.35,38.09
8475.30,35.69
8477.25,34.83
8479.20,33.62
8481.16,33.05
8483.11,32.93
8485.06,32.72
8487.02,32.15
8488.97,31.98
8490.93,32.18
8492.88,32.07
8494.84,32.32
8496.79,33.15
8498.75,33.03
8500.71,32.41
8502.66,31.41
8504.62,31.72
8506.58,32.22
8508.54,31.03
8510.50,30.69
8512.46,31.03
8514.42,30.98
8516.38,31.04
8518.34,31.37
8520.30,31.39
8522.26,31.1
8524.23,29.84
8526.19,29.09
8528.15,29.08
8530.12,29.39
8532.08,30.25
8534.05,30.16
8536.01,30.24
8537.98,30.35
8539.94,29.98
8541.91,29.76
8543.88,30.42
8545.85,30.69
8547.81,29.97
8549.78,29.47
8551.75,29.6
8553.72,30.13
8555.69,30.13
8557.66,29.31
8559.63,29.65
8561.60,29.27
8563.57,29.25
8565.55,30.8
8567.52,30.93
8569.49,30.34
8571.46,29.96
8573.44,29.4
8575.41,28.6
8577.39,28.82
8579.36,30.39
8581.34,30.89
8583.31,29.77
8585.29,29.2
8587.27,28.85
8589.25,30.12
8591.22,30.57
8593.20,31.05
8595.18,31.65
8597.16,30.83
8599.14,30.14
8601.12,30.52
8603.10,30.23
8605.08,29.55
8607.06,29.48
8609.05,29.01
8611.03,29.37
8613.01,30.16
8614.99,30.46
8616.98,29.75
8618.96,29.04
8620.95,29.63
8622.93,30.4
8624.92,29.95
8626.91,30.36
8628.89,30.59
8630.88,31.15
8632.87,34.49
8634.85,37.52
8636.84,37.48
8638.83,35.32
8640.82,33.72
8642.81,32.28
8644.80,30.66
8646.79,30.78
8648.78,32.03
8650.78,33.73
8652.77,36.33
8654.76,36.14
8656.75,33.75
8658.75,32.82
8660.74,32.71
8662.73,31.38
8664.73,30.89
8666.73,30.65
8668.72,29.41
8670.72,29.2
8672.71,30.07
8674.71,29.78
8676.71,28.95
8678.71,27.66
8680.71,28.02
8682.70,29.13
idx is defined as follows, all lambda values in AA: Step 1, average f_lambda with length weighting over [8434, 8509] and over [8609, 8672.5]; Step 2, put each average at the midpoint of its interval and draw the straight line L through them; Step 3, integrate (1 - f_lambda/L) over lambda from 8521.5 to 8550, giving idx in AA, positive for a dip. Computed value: 5.8 AA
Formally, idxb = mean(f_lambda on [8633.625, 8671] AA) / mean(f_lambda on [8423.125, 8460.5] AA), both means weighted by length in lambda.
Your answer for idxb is 0.71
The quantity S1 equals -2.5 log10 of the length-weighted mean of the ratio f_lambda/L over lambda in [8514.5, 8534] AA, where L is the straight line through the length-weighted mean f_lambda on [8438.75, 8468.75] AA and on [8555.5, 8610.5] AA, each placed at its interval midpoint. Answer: 0.25 mag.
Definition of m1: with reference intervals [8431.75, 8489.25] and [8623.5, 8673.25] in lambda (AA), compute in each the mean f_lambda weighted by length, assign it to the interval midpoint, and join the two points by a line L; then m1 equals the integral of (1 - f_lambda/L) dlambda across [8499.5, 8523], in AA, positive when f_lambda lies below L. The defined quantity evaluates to 5.7 AA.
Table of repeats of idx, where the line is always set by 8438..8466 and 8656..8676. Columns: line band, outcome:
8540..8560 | 5.15 AA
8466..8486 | 3.33 AA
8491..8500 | 2.44 AA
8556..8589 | 7.51 AA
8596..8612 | 2.70 AA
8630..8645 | -0.45 AA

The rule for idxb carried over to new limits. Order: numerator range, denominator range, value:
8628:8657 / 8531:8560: 1.12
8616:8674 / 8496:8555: 1.05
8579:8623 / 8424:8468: 0.62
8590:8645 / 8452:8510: 0.81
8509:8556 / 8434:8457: 0.63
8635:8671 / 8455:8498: 0.82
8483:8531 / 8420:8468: 0.66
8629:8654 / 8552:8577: 1.13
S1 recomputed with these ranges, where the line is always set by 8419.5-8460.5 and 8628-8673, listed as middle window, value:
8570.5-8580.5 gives 0.261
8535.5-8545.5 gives 0.296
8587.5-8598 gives 0.184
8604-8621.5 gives 0.186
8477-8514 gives 0.296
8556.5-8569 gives 0.267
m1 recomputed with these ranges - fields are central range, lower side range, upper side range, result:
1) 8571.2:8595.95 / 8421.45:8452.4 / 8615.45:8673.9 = 4.4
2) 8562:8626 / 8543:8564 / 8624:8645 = 3.1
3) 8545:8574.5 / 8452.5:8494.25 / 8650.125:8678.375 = 5.5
